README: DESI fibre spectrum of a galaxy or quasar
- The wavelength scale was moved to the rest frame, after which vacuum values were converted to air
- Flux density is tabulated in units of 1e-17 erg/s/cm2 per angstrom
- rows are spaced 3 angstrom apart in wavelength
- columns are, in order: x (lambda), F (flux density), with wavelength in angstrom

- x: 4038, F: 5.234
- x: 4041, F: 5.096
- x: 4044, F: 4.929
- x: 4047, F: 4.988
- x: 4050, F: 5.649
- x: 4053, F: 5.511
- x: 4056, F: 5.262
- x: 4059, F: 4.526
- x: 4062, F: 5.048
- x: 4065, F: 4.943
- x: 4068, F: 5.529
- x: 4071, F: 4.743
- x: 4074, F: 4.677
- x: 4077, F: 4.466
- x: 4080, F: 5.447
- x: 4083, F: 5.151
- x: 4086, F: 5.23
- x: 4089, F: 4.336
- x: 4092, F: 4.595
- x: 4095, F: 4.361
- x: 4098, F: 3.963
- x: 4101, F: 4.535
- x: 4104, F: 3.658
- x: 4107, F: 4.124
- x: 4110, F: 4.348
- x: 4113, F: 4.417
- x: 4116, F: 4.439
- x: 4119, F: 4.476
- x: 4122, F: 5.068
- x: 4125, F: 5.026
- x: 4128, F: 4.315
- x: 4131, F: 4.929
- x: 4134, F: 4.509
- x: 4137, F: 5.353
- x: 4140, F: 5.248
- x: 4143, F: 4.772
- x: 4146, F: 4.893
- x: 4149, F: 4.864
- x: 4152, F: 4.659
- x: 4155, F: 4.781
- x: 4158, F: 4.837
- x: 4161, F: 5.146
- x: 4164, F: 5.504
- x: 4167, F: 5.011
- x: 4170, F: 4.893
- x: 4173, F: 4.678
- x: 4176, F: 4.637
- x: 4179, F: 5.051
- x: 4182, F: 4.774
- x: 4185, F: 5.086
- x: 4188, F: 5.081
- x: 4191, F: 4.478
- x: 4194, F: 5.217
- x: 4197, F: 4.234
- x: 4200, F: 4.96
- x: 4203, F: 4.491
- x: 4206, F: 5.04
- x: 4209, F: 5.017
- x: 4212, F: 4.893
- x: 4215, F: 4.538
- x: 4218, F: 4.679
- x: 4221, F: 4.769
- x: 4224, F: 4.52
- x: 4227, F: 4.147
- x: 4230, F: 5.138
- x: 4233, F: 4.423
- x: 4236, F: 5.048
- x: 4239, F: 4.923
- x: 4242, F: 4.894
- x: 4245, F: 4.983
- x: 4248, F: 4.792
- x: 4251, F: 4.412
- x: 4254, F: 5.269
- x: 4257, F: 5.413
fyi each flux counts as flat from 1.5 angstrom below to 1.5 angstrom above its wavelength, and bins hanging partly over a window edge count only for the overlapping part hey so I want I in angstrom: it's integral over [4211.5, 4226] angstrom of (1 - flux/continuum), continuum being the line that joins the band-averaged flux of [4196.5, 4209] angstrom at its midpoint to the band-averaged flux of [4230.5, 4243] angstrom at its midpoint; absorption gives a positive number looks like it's 0.5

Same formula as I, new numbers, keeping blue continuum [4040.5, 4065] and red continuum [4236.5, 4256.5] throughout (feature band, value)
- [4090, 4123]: 4.62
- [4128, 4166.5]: 0.64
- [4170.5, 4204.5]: 1.25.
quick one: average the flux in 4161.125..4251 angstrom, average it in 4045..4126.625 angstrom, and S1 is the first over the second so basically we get 1.0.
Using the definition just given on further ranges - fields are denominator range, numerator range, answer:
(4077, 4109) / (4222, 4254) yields 1.05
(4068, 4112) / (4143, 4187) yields 1.07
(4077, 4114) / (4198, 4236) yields 1.05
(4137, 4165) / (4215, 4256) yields 0.96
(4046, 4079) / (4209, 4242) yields 0.94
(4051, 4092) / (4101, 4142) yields 0.92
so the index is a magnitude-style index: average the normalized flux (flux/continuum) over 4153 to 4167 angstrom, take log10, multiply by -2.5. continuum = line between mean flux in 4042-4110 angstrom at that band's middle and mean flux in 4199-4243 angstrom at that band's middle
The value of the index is -0.060 mag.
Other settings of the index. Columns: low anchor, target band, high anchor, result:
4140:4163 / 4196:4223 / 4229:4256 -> 0.032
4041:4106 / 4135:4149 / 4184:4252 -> -0.048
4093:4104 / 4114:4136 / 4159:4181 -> -0.045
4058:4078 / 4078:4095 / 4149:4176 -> -0.002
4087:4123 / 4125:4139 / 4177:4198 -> -0.069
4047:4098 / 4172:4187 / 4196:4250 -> -0.012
